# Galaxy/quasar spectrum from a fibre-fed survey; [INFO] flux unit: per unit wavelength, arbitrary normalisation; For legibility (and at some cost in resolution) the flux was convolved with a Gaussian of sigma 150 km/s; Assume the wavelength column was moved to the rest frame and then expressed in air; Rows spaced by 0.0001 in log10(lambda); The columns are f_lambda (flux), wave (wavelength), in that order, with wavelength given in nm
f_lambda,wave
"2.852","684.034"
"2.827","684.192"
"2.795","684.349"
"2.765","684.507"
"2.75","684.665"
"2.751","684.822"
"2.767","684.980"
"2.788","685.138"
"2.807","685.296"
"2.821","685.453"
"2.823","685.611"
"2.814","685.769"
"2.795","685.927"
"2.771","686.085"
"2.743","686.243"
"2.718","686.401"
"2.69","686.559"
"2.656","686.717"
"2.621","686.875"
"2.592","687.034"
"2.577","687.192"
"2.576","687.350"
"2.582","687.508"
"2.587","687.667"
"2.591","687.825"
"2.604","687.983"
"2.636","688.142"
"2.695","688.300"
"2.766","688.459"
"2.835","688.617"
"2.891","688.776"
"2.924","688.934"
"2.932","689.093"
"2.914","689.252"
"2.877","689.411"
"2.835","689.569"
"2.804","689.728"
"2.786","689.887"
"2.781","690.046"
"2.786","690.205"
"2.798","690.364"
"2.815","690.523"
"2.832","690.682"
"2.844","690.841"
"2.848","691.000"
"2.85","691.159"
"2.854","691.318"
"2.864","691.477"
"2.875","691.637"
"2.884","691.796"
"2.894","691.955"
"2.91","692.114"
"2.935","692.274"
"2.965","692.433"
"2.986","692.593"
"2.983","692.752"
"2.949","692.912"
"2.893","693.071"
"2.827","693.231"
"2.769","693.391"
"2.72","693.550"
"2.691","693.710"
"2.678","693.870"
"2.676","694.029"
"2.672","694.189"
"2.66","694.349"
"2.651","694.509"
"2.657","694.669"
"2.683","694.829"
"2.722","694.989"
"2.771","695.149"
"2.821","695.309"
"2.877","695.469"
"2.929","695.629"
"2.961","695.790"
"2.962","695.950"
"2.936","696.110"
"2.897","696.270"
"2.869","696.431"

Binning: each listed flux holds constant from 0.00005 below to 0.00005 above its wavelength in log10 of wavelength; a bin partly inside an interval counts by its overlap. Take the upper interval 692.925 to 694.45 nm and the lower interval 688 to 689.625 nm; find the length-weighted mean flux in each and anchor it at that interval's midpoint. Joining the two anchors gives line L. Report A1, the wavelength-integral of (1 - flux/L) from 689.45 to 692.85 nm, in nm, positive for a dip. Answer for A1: -0.10 nm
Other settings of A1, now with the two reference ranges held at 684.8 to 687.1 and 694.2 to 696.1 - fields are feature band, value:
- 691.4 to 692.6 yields -0.06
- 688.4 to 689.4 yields -0.04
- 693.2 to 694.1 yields 0.02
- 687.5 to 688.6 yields 0.04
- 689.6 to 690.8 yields -0.02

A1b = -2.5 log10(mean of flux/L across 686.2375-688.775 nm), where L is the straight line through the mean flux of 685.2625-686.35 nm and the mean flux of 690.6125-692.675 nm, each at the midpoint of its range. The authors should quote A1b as 0.065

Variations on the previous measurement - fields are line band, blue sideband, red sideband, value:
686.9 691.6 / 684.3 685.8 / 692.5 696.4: 0.01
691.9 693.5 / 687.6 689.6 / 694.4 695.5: -0.06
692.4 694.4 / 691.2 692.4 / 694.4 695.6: 0.01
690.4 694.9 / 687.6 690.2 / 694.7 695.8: -0.01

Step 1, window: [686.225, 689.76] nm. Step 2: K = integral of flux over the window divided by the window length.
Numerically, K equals 2.72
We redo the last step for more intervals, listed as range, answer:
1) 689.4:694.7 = 2.82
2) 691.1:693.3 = 2.91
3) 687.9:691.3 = 2.81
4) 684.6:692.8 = 2.79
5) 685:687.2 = 2.74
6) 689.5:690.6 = 2.8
